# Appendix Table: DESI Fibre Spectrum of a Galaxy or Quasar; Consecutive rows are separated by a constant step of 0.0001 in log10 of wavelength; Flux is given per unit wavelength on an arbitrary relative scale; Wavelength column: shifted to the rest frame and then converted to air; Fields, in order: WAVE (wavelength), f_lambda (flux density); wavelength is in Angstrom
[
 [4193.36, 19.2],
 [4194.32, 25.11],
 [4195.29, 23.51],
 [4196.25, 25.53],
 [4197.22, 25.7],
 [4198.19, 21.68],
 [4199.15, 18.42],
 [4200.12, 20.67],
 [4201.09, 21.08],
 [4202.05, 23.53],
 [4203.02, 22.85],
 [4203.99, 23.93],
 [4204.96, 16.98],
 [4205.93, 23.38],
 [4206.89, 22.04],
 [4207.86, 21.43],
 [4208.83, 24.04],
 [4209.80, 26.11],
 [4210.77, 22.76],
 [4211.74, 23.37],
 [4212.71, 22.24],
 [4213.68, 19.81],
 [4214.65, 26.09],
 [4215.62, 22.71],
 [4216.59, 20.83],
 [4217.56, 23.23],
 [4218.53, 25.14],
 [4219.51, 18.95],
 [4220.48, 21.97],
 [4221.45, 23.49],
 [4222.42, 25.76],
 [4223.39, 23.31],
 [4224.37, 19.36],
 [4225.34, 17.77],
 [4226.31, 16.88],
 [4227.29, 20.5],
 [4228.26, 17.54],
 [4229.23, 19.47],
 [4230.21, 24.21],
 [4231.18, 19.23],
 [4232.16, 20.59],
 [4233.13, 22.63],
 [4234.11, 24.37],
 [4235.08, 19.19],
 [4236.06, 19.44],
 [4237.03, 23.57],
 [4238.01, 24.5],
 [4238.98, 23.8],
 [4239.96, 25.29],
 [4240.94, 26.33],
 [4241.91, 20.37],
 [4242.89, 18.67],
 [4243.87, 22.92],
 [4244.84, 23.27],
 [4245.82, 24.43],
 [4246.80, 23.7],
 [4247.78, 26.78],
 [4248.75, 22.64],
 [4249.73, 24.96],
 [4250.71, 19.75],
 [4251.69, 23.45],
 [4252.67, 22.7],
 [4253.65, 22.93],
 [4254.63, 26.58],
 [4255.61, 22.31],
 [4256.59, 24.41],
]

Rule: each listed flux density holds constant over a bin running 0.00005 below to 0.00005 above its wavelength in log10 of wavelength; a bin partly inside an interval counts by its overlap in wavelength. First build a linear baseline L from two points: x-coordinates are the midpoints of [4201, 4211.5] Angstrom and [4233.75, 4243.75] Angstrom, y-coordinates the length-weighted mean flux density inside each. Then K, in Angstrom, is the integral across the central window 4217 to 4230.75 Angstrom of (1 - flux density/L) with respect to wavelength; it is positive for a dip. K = 0.82 Angstrom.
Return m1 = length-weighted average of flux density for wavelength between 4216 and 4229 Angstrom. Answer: 21.1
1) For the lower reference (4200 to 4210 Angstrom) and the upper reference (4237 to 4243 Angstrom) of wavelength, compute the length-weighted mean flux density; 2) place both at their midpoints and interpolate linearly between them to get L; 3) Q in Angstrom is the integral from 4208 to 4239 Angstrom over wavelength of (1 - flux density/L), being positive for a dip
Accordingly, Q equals 1.34 Angstrom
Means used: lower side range 22.3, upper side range 23.5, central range 21.9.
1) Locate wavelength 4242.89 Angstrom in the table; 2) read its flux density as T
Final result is 18.67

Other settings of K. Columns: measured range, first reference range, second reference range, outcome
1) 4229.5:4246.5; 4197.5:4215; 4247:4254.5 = 0.5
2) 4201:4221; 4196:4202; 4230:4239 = -0.4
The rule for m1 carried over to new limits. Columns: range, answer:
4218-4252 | 22.1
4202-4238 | 21.9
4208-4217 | 23.1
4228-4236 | 20.9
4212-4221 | 22.4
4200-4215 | 22.5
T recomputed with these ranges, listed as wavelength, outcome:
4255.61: 22.31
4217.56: 23.23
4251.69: 23.45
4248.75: 22.64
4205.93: 23.38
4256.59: 24.41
